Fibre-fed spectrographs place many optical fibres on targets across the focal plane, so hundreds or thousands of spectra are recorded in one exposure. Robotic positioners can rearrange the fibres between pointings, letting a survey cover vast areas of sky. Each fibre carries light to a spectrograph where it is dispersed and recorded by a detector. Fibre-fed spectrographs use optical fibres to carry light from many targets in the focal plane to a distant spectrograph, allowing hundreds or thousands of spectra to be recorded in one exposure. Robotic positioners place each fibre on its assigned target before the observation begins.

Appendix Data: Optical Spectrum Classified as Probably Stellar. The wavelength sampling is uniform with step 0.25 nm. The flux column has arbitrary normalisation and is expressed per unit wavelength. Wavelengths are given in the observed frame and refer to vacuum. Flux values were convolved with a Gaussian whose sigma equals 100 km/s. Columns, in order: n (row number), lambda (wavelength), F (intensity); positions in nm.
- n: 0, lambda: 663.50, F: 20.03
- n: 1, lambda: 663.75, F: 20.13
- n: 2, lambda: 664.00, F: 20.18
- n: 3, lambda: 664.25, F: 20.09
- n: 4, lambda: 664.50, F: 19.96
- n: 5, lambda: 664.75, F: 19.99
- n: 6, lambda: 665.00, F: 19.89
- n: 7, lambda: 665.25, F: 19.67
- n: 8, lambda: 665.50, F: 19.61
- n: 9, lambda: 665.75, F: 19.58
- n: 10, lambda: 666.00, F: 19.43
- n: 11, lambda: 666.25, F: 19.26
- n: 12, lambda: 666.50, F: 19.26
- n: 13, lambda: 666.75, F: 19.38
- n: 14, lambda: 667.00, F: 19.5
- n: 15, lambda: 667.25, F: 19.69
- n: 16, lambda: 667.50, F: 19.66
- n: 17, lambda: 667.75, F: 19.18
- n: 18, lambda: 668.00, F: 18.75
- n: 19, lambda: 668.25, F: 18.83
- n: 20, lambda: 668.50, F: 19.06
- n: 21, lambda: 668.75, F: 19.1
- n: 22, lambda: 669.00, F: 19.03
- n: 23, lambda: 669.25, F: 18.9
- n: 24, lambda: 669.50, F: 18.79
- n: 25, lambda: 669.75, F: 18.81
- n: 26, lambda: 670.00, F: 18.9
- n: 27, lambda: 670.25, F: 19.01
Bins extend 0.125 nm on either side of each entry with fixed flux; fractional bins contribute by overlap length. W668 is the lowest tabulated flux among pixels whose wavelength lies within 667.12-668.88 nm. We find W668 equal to 18.75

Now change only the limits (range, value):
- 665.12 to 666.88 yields 19.26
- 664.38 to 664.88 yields 19.96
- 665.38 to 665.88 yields 19.58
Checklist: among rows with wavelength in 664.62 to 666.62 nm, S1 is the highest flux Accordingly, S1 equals 19.99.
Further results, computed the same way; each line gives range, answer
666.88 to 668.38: 19.69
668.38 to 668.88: 19.1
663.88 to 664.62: 20.18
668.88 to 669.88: 19.03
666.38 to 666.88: 19.38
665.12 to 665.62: 19.67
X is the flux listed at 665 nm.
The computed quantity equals 19.89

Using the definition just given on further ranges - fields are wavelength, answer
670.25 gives 19.01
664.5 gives 19.96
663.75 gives 20.13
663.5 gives 20.03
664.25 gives 20.09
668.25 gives 18.83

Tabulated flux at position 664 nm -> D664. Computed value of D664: 20.18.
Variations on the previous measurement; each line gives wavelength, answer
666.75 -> 19.38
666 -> 19.43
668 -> 18.75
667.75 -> 19.18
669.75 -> 18.81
